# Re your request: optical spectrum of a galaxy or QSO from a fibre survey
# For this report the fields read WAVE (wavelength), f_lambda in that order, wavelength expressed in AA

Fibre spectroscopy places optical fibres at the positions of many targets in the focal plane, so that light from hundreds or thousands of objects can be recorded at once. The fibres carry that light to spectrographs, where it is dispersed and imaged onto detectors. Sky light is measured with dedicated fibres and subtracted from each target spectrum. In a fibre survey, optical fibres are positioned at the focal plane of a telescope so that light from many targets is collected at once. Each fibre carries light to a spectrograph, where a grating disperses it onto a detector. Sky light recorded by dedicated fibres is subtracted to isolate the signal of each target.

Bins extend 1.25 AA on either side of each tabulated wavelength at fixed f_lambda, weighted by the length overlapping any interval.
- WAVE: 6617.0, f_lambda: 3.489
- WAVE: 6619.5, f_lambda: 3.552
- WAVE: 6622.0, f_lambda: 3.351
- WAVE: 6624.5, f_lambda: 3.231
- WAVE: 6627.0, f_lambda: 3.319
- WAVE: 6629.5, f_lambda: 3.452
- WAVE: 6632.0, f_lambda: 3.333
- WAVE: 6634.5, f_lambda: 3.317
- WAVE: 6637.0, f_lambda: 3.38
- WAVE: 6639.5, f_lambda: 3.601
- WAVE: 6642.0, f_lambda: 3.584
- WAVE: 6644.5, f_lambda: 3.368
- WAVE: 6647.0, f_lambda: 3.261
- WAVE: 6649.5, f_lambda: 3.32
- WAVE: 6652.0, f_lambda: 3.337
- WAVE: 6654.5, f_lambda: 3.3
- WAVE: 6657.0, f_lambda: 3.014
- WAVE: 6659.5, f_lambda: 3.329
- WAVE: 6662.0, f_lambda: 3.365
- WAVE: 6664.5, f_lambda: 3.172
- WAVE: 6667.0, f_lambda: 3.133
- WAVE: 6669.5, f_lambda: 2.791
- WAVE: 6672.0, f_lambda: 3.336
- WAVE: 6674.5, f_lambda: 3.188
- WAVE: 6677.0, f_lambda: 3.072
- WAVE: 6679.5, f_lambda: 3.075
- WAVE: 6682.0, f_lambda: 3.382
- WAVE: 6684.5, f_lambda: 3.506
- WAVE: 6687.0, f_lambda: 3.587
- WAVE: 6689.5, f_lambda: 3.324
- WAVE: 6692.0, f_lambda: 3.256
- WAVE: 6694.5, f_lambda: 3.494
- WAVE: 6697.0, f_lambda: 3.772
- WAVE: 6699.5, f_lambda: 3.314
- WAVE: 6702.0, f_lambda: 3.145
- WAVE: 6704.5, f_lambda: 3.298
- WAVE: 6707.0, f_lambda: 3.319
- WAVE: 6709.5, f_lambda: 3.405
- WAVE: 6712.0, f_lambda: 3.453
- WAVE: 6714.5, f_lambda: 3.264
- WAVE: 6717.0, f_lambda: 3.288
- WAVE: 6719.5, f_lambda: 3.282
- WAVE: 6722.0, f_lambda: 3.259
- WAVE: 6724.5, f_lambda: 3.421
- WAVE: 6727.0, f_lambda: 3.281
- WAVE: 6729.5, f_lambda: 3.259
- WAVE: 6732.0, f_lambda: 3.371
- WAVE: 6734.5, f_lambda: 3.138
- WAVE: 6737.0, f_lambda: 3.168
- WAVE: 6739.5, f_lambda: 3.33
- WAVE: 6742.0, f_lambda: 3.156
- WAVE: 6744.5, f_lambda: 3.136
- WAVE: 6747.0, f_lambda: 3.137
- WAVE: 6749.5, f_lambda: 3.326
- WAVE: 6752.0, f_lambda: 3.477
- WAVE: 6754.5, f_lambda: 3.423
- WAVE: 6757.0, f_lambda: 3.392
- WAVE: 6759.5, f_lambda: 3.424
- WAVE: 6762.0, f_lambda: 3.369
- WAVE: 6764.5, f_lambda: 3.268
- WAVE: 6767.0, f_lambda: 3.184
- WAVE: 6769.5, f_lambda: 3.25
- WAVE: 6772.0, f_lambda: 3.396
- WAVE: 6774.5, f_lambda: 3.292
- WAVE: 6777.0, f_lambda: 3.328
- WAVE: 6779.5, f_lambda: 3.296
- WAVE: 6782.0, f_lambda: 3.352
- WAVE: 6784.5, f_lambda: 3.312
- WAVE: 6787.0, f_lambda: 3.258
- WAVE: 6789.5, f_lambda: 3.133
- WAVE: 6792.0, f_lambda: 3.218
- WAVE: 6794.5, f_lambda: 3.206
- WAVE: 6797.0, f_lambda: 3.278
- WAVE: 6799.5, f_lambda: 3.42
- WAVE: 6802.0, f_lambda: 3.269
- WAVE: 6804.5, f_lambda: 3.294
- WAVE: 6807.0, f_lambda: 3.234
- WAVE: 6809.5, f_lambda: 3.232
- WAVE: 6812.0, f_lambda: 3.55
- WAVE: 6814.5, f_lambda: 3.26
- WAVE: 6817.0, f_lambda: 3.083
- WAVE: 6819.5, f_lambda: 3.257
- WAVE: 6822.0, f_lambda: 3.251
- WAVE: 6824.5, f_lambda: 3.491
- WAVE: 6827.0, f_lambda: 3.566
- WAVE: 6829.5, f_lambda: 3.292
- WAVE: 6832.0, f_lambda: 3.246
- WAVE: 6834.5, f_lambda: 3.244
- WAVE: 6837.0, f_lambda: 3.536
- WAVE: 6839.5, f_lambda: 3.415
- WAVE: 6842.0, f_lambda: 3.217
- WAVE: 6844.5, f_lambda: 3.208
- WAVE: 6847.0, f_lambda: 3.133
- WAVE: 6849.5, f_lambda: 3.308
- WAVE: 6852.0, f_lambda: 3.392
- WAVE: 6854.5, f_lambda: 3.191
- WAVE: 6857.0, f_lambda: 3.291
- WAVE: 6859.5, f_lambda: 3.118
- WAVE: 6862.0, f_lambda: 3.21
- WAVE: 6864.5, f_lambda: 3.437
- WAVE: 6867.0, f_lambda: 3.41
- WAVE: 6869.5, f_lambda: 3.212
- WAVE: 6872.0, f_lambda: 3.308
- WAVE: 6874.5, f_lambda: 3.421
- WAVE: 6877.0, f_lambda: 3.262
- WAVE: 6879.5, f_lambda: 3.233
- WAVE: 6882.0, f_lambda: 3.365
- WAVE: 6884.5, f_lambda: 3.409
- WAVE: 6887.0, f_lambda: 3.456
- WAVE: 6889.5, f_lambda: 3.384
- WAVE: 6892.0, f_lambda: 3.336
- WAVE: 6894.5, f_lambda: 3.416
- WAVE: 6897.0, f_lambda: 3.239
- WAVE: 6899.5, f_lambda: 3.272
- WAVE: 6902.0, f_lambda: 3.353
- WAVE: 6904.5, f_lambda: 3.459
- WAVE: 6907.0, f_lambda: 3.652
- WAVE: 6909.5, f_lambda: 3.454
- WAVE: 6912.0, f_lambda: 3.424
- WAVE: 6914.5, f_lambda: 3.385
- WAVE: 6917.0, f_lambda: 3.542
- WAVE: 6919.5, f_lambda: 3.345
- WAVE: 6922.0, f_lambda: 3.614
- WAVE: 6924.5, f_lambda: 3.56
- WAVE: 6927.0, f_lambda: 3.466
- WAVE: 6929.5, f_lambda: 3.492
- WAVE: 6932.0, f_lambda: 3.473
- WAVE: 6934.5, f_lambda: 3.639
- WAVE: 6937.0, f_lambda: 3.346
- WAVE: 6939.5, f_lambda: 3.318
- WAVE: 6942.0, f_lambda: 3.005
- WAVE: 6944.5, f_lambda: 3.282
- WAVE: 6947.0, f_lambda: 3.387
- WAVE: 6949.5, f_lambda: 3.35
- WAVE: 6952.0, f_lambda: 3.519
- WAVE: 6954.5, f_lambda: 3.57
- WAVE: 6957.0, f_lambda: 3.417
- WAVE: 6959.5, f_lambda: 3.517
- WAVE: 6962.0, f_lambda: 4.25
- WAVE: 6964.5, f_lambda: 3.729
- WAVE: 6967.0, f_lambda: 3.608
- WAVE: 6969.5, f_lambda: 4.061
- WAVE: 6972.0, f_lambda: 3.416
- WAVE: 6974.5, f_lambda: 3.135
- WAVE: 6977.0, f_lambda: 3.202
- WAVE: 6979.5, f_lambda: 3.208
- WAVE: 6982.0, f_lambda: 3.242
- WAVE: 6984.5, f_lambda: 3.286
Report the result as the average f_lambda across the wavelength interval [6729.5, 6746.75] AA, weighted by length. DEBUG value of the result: 3.21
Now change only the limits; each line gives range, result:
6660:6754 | 3.29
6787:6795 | 3.2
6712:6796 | 3.29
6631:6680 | 3.27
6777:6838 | 3.3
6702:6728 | 3.32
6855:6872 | 3.28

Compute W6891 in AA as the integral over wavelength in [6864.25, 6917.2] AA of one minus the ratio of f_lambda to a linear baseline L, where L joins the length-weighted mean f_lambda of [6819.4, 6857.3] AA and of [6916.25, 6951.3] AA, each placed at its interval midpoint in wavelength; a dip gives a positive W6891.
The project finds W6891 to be -0.1 AA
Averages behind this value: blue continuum 3.32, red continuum 3.42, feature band 3.38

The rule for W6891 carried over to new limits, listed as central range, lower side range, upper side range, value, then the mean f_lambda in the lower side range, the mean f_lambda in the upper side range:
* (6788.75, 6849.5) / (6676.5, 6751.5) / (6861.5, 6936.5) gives 1.30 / 3.31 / 3.41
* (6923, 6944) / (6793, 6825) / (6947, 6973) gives 0.95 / 3.29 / 3.63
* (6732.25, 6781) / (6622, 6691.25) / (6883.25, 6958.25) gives 0.79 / 3.3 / 3.42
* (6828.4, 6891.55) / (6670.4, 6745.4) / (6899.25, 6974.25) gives 2.28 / 3.31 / 3.5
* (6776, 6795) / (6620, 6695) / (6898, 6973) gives 0.73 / 3.31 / 3.5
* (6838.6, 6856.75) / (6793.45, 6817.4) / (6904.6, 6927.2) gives 0.56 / 3.29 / 3.49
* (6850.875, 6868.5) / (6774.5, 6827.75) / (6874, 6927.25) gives 0.38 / 3.3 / 3.41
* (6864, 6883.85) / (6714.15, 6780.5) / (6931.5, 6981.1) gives 0.41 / 3.29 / 3.47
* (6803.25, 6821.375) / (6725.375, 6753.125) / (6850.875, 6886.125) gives 0.06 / 3.25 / 3.31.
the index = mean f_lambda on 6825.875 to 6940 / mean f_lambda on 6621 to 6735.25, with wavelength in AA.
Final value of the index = 1.0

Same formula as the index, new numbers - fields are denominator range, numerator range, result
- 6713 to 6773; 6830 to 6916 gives 1.01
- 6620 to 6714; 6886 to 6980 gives 1.04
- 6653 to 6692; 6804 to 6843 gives 1.03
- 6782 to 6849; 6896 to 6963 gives 1.05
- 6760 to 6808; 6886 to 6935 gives 1.05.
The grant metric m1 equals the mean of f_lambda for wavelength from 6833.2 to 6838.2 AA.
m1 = 3.39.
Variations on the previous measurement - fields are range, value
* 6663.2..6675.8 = 3.12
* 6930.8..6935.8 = 3.55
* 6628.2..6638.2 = 3.37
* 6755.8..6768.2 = 3.33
